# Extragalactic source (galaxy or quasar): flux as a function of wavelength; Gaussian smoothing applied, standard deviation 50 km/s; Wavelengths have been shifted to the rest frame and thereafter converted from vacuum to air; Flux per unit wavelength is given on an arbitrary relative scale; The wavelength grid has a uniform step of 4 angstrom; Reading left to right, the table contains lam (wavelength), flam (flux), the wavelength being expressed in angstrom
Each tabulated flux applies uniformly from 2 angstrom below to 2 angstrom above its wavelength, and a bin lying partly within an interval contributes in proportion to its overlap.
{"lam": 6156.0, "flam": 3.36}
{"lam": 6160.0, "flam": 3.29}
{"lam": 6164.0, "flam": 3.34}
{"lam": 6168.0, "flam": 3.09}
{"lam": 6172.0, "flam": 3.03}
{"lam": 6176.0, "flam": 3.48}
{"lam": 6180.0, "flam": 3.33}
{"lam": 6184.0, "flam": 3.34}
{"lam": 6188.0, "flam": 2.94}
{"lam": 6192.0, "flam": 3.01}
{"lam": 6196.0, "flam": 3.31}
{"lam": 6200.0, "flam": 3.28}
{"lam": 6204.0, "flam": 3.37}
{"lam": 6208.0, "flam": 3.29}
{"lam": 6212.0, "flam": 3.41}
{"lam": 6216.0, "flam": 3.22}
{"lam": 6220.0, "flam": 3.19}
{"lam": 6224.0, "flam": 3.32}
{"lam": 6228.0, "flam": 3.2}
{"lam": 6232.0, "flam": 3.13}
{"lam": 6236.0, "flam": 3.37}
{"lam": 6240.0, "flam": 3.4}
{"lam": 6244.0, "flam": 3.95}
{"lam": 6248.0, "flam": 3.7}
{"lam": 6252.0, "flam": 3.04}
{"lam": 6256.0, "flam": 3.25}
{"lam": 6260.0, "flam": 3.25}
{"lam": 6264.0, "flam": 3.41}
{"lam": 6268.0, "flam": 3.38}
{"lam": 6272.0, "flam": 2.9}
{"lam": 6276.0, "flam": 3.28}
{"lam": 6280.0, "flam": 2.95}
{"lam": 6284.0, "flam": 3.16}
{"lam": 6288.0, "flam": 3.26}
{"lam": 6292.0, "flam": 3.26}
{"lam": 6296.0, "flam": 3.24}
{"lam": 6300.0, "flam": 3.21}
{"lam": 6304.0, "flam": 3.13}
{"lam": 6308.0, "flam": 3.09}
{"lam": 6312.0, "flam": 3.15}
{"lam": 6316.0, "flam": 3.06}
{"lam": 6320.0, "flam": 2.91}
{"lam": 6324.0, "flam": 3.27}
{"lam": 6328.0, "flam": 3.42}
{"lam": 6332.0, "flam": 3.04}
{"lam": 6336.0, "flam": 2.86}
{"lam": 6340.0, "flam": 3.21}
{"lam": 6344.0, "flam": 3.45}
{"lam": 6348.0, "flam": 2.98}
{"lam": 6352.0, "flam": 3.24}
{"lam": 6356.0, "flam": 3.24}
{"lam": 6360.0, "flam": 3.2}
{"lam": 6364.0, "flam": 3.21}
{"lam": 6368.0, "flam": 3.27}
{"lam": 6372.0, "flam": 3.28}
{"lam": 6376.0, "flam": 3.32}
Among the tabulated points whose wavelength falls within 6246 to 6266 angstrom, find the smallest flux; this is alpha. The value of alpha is 3.04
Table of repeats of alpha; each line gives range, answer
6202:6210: 3.29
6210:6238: 3.13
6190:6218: 3.01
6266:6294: 2.9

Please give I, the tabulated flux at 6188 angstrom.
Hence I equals 2.94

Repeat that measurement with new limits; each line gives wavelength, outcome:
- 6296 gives 3.24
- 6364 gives 3.21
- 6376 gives 3.32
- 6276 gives 3.28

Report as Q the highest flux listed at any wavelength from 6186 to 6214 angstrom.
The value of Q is 3.41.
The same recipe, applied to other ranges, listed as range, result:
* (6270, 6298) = 3.28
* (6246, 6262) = 3.7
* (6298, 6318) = 3.21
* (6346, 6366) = 3.24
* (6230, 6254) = 3.95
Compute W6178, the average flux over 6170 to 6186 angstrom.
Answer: 3.29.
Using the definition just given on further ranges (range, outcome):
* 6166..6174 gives 3.06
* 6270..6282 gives 3.04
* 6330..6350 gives 3.11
